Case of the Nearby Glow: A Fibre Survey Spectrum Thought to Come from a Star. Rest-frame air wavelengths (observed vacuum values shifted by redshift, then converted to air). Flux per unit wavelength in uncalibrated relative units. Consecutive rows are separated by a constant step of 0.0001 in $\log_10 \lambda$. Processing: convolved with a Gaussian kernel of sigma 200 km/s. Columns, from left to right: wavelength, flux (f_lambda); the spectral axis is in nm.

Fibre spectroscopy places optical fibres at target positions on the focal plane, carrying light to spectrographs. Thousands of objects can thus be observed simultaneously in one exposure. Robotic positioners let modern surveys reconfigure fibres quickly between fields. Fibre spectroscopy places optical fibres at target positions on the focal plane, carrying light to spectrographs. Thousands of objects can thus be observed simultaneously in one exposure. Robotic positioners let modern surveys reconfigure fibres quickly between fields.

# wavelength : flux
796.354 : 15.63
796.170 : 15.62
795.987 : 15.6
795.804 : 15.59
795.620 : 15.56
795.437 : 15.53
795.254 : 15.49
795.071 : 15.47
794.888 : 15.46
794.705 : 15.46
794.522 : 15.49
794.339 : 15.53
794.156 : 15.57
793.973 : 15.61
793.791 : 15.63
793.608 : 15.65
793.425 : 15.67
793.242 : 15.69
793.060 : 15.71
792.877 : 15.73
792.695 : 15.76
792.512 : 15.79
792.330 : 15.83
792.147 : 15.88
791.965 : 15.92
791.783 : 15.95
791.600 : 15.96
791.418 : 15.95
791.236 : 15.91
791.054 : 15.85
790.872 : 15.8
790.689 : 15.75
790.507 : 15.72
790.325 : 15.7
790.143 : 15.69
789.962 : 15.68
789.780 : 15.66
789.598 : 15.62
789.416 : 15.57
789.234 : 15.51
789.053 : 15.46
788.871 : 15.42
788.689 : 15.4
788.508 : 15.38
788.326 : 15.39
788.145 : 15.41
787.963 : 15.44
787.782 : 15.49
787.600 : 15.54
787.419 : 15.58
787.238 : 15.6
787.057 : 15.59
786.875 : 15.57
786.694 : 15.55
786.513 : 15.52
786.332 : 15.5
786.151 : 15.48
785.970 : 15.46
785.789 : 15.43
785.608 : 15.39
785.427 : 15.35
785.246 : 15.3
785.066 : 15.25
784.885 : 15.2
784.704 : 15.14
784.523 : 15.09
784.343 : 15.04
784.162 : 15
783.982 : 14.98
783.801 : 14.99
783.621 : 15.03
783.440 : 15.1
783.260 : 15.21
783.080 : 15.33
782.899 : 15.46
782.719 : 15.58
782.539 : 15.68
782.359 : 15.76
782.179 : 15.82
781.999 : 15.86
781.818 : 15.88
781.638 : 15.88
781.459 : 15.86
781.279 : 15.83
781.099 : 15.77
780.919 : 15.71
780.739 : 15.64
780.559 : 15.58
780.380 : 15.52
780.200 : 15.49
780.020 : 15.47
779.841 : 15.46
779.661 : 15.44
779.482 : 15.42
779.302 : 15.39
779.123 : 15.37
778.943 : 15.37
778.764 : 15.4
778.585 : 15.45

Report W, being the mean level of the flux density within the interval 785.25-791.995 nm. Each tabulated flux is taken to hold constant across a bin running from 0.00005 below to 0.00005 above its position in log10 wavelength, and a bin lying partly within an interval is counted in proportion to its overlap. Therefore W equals 15.6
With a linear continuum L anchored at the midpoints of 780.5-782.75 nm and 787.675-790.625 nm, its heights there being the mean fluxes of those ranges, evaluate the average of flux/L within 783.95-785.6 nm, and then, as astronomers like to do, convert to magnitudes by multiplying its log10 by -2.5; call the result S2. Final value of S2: 0.03 mag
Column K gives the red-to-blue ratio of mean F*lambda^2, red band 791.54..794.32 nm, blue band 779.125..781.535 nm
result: 1.04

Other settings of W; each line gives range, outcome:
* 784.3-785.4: 15.2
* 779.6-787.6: 15.5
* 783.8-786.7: 15.3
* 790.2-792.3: 15.8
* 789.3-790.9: 15.7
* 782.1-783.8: 15.4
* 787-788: 15.6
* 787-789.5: 15.5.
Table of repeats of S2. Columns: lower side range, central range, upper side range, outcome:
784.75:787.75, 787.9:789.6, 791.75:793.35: 0.01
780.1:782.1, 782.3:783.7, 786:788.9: 0.02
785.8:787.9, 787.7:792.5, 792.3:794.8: -0.01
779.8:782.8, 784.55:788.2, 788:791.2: 0.01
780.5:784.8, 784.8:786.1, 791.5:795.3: 0.01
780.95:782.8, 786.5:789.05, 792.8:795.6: 0.01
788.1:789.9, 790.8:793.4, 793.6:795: -0.02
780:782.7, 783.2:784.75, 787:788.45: 0.04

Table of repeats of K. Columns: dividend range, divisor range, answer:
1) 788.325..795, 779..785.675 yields 1.04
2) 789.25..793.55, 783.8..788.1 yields 1.04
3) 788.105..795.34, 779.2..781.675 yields 1.03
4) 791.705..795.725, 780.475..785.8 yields 1.04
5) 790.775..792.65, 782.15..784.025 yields 1.06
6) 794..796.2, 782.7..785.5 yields 1.05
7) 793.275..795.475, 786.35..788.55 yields 1.02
